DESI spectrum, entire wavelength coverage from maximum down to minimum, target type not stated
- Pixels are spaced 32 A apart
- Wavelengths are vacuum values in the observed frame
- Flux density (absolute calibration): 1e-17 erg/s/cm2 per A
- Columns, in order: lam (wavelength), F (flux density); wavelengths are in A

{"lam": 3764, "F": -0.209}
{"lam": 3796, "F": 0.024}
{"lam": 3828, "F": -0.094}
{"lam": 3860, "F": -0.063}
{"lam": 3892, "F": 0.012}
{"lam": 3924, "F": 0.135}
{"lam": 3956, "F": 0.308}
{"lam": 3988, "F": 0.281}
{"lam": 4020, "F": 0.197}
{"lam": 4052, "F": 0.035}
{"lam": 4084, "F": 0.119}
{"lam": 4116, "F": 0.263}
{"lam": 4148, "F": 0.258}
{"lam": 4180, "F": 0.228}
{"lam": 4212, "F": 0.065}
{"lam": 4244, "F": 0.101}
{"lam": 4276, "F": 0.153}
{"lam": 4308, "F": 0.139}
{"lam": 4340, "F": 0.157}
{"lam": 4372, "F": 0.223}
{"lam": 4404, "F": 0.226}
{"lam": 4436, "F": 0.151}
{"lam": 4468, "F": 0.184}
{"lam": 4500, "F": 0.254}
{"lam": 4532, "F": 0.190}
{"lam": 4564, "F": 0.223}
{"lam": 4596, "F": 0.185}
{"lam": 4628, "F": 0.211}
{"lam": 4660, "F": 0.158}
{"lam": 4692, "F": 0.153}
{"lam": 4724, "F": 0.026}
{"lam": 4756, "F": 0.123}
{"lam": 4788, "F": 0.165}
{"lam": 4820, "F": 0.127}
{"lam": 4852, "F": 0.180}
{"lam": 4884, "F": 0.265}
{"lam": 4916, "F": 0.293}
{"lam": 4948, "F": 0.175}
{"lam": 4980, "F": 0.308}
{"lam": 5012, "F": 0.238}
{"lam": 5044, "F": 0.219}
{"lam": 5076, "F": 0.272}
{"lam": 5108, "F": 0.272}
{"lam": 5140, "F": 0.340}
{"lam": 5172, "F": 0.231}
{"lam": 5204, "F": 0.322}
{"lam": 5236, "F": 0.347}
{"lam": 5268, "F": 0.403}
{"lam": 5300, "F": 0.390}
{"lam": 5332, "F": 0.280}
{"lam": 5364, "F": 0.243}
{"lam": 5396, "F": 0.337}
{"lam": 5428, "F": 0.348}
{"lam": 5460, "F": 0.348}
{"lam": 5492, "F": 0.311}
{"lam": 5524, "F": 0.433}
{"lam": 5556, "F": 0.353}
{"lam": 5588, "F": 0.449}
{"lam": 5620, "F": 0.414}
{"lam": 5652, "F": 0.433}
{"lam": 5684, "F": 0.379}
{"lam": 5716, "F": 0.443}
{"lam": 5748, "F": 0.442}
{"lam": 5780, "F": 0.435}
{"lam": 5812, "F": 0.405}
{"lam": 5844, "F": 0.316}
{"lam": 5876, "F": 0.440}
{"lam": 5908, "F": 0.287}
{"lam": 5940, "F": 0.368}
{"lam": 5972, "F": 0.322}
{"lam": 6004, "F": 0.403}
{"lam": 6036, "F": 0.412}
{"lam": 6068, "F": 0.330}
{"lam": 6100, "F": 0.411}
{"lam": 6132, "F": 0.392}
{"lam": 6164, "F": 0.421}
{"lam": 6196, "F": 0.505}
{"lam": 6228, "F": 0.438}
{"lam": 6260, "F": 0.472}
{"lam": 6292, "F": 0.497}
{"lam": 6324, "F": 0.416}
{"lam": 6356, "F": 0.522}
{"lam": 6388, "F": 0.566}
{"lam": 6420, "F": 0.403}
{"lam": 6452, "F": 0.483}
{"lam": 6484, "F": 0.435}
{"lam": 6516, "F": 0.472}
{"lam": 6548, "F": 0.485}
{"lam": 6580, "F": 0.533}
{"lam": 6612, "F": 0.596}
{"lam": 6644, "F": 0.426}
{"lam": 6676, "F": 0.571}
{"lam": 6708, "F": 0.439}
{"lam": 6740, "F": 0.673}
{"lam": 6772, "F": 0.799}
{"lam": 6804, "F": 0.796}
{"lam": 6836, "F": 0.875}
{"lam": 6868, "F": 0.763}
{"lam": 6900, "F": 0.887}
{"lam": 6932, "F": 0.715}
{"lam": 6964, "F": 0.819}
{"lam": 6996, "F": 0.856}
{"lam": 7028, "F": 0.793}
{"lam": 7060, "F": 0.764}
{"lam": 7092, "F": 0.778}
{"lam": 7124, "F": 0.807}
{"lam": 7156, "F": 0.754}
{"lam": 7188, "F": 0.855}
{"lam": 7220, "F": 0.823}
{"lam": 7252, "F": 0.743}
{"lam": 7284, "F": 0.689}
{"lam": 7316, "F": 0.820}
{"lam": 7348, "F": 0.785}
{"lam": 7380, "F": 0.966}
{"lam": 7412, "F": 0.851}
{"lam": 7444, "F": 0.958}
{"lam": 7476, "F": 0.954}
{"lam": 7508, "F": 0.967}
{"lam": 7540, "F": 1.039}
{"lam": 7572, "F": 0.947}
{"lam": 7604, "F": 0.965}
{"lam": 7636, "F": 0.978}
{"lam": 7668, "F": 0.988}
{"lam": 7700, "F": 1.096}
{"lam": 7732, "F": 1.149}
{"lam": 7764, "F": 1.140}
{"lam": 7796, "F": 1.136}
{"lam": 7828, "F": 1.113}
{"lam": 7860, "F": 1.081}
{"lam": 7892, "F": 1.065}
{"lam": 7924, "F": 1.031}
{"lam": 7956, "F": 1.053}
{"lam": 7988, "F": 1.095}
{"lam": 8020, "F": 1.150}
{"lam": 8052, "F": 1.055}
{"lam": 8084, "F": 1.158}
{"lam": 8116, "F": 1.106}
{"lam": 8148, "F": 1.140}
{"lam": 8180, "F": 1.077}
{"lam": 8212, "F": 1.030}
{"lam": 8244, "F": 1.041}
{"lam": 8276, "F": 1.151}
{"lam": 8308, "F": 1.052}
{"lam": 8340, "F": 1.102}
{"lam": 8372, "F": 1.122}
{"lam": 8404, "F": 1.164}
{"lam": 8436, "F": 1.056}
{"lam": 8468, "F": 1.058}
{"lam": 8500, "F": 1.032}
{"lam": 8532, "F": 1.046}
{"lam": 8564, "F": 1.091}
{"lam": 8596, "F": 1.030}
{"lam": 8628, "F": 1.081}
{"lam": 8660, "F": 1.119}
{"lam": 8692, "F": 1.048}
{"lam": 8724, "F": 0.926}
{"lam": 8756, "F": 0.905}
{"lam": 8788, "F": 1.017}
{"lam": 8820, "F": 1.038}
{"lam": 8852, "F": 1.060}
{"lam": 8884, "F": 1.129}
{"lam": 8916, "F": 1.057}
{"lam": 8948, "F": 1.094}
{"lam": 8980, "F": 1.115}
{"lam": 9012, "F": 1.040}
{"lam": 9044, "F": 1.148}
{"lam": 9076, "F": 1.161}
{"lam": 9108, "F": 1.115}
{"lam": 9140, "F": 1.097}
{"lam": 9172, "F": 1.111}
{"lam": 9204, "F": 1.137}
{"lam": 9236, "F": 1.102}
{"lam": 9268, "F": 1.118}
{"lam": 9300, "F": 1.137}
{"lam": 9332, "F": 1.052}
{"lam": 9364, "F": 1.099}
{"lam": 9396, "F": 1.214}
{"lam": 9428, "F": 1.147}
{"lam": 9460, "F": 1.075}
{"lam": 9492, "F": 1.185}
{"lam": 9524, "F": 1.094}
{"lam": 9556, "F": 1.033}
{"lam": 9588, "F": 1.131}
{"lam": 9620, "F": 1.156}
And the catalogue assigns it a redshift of 0.691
